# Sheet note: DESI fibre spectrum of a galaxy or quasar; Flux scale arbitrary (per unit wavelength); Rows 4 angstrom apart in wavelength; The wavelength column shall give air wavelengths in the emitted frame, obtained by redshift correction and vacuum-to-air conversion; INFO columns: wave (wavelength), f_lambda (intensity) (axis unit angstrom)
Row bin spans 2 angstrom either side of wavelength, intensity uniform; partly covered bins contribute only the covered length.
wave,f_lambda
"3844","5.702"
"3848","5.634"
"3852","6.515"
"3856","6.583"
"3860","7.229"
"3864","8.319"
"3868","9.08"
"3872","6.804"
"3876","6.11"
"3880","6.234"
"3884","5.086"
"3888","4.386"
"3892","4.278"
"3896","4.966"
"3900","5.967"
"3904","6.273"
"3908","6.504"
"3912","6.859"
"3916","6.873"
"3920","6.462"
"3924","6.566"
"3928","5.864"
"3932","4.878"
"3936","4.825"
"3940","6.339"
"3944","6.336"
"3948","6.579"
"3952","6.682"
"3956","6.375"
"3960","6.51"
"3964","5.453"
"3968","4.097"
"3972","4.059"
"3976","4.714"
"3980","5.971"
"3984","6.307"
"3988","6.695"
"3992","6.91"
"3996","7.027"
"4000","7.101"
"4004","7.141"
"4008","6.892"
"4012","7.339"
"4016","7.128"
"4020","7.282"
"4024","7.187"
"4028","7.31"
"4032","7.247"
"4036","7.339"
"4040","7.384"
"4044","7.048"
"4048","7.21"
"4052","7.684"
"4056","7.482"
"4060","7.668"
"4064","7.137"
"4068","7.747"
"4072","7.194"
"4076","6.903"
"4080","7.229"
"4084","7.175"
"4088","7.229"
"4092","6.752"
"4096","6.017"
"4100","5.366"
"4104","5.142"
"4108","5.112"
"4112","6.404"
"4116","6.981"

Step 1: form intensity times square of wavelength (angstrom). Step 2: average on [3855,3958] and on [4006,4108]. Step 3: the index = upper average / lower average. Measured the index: 1.21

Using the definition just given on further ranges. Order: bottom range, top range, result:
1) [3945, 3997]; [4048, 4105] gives 1.23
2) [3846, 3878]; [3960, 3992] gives 0.83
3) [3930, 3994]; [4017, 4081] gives 1.32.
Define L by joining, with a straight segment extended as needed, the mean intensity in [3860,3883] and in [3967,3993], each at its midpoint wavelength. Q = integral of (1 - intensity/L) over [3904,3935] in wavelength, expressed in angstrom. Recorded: 1.1 angstrom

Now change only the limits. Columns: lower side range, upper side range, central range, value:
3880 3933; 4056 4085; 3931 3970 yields 2.3 angstrom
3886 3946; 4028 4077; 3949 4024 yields 3.2 angstrom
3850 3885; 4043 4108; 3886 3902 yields 4.7 angstrom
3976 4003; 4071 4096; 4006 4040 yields -2.7 angstrom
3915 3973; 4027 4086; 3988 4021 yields -2.1 angstrom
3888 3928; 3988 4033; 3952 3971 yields 2.7 angstrom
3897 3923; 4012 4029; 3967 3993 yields 5.3 angstrom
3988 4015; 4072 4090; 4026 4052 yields -0.7 angstrom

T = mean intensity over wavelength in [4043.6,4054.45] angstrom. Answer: 7.36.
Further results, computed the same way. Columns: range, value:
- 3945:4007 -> 6.12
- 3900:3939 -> 6.12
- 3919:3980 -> 5.71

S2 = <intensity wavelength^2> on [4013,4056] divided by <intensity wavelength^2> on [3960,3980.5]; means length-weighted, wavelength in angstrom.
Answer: 1.5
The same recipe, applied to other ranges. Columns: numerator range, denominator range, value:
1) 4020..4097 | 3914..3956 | 1.25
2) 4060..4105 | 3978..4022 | 1.03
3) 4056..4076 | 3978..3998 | 1.17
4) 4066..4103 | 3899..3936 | 1.20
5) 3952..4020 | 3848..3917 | 1.05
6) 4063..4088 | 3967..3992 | 1.38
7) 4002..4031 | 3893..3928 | 1.22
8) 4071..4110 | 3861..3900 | 1.15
